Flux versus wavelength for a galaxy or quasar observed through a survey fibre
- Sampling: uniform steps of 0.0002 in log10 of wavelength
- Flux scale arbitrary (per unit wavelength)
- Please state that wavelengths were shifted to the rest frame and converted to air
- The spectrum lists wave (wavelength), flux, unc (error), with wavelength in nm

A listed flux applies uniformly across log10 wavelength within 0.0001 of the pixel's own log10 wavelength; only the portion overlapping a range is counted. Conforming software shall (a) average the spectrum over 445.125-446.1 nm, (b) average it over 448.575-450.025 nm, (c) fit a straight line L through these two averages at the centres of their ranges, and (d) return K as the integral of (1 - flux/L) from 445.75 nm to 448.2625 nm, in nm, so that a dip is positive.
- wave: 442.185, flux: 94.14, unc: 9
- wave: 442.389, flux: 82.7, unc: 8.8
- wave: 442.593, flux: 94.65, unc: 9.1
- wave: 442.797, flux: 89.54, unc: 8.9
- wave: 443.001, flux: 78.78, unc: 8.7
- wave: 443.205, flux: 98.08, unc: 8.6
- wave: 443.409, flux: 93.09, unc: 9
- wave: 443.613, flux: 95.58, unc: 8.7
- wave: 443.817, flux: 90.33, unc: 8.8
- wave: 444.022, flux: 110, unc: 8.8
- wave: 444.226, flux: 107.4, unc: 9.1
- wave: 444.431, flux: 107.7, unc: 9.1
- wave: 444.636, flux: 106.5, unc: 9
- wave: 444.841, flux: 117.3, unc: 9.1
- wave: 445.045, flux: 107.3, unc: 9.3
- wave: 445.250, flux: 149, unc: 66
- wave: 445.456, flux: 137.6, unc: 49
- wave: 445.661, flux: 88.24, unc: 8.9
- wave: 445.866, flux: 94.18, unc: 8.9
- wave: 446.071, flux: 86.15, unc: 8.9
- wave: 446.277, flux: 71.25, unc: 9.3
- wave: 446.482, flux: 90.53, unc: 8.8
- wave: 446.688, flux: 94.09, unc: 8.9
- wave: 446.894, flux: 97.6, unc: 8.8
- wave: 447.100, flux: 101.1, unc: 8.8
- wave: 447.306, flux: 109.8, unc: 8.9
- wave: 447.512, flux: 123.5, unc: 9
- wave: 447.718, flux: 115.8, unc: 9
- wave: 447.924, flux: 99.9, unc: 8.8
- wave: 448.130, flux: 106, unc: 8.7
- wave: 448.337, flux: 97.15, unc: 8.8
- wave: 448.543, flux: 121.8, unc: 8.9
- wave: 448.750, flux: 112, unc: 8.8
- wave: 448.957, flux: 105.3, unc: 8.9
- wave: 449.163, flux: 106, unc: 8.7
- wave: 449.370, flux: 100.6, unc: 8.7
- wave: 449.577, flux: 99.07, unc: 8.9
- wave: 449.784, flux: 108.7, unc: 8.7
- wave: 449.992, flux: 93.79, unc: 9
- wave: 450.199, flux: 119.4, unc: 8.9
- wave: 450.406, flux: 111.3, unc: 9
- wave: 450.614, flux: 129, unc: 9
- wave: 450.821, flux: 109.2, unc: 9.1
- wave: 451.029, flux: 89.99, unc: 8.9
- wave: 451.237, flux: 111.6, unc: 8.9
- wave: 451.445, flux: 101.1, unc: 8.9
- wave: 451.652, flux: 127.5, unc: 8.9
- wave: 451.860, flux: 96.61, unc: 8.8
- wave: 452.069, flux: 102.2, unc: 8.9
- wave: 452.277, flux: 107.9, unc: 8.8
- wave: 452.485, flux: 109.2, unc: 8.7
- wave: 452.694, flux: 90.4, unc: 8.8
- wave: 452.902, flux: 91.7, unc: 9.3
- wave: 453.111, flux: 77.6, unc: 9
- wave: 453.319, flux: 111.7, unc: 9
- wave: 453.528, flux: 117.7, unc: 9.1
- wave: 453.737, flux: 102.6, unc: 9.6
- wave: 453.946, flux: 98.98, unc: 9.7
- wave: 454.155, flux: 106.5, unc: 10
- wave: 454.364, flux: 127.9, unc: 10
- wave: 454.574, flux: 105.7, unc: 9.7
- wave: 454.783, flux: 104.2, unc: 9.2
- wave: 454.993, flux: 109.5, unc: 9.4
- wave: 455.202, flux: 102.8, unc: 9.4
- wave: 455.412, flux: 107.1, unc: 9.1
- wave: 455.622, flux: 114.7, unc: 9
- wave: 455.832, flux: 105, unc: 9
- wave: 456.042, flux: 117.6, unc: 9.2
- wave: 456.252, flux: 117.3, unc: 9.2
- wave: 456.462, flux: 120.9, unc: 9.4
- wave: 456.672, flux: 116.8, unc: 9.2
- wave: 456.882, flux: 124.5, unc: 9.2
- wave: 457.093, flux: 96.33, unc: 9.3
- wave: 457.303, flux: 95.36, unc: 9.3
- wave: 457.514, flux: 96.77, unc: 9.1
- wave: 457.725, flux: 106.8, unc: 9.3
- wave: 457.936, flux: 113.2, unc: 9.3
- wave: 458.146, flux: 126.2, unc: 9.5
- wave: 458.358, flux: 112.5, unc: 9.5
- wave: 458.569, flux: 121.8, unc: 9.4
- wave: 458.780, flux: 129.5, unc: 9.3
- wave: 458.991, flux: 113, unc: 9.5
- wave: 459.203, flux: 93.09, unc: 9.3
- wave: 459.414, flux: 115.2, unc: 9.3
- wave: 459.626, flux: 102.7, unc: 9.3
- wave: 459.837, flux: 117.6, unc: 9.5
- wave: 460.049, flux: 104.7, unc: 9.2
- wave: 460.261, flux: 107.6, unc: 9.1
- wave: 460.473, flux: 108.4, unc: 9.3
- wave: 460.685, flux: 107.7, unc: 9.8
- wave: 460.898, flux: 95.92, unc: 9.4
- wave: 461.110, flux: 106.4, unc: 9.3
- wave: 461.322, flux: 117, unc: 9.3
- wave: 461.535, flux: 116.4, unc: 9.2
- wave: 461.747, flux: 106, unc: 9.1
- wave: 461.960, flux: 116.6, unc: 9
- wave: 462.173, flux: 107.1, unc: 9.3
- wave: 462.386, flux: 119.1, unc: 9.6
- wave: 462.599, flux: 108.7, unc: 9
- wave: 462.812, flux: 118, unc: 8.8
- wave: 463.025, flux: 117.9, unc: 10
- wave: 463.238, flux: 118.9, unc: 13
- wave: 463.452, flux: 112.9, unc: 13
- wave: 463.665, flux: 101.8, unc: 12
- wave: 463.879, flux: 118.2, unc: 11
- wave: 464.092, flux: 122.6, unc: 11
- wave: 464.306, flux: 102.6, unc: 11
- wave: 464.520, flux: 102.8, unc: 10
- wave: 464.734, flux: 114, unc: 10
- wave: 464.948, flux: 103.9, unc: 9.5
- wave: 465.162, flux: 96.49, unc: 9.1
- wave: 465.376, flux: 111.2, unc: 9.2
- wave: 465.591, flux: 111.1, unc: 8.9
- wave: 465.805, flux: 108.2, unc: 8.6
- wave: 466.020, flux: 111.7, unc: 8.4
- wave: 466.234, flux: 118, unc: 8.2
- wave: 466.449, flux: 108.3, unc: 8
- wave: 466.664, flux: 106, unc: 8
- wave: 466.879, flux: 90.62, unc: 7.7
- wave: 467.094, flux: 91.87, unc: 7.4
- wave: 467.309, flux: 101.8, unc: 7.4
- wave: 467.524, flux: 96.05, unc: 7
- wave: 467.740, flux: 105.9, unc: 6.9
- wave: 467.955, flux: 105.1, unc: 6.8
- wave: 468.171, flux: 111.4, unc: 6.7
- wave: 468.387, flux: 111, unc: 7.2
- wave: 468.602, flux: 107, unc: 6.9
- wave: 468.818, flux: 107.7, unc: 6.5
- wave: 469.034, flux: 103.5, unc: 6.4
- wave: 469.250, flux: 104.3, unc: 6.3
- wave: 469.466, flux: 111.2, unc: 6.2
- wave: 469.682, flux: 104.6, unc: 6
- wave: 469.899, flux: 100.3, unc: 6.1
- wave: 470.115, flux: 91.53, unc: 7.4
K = 0.24 nm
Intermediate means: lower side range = 113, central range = 99.1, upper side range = 105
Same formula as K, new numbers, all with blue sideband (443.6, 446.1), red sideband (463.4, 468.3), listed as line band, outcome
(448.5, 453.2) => 0.12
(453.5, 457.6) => -0.07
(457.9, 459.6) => -0.12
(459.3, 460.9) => -0.02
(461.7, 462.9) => -0.07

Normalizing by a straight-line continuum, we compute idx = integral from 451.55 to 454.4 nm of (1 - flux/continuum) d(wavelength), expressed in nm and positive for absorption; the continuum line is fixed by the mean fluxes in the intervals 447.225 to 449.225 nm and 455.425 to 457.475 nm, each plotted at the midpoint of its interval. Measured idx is 0.16 nm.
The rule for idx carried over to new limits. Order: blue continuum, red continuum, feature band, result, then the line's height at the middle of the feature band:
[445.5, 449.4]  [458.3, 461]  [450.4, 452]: -0.077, 104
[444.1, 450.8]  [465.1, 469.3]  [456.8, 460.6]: -0.149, 106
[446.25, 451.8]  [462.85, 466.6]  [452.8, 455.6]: 0.062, 108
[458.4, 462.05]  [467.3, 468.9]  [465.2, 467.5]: 0.038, 107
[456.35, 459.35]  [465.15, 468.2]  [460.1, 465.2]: -0.106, 108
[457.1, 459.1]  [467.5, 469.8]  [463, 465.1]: -0.041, 109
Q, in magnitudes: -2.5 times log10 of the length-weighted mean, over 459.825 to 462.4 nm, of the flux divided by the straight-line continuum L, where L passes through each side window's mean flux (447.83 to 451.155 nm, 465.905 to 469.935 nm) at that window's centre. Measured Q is -0.037 mag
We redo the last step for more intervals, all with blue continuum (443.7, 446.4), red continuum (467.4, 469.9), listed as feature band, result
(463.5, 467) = -0.022 mag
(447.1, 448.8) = -0.047 mag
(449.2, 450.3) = 0.012 mag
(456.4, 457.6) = -0.026 mag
